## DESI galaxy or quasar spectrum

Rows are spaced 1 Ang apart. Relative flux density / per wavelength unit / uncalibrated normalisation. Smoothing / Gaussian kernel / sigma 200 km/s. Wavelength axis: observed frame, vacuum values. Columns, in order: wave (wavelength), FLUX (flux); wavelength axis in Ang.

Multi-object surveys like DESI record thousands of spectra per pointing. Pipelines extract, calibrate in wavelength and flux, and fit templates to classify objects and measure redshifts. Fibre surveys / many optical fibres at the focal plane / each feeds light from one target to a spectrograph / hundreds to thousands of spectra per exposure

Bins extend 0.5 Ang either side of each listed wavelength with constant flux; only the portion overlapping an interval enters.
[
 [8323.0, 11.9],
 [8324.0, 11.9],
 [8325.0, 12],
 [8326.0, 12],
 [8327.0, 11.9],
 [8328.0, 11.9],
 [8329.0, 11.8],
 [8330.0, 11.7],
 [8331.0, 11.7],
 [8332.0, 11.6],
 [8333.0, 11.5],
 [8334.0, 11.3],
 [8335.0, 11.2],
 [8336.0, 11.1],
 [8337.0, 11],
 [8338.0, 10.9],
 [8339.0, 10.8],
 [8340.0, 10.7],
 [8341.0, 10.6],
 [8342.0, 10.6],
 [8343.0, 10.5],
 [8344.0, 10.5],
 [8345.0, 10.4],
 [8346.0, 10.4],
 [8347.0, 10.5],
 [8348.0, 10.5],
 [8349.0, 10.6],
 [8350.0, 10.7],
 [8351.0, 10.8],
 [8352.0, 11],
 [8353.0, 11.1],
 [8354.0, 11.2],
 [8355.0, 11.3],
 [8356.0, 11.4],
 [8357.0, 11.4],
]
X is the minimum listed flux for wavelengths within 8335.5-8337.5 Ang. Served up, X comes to 11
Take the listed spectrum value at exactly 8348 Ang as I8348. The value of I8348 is 10.5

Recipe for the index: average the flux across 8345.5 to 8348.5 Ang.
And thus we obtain 10.5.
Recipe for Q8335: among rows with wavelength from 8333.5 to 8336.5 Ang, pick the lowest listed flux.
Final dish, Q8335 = 11.1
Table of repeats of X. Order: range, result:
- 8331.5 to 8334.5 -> 11.3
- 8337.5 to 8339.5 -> 10.8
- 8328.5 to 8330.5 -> 11.7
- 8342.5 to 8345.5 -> 10.4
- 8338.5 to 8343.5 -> 10.5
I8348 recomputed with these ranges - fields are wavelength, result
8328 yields 11.9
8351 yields 10.8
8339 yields 10.8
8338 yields 10.9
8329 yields 11.8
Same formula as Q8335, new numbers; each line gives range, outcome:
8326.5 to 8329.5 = 11.8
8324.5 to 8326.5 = 12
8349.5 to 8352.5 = 10.7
